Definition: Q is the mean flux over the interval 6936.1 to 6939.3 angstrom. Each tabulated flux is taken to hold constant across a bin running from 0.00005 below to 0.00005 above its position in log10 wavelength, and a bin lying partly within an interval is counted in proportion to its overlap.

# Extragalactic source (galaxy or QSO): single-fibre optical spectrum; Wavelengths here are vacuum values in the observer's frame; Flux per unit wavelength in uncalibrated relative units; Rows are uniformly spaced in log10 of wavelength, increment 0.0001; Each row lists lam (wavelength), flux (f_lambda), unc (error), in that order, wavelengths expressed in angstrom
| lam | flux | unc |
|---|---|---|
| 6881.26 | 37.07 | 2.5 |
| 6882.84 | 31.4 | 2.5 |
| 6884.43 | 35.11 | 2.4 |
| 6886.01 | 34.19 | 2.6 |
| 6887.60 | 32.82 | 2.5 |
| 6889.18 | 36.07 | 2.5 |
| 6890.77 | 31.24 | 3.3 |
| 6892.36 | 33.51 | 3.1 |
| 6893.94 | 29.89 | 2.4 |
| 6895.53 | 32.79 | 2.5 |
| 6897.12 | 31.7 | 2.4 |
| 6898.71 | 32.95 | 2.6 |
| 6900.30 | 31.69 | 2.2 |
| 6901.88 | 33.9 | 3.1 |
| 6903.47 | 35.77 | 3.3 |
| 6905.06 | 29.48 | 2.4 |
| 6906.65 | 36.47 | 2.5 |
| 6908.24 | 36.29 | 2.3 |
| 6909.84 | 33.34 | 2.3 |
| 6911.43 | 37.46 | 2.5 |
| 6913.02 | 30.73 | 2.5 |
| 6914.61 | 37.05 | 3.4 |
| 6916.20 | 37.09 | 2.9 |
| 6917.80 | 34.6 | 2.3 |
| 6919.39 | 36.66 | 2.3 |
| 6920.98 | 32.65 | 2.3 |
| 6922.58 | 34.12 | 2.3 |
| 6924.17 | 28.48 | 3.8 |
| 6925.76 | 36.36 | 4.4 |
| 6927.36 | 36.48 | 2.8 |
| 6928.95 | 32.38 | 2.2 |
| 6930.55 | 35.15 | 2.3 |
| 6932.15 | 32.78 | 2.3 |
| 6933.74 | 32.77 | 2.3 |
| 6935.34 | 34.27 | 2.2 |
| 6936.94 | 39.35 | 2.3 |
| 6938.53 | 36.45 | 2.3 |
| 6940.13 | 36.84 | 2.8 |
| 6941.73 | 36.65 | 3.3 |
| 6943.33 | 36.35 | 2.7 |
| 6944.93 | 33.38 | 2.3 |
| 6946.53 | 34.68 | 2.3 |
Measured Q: 37.9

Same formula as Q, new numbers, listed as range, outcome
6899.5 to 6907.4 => 33.5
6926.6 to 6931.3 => 34.7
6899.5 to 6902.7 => 32.9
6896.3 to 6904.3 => 33.2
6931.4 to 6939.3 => 35.2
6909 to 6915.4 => 34.6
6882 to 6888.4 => 33.5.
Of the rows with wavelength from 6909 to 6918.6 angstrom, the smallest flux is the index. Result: 30.73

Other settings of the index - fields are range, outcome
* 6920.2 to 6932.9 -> 28.48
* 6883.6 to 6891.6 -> 31.24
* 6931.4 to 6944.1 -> 32.77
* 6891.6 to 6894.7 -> 29.89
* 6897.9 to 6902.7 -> 31.69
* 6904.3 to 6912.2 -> 29.48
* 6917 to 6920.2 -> 34.6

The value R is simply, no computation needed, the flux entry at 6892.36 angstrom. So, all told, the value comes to 33.51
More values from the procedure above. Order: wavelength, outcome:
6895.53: 32.79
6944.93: 33.38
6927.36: 36.48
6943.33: 36.35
